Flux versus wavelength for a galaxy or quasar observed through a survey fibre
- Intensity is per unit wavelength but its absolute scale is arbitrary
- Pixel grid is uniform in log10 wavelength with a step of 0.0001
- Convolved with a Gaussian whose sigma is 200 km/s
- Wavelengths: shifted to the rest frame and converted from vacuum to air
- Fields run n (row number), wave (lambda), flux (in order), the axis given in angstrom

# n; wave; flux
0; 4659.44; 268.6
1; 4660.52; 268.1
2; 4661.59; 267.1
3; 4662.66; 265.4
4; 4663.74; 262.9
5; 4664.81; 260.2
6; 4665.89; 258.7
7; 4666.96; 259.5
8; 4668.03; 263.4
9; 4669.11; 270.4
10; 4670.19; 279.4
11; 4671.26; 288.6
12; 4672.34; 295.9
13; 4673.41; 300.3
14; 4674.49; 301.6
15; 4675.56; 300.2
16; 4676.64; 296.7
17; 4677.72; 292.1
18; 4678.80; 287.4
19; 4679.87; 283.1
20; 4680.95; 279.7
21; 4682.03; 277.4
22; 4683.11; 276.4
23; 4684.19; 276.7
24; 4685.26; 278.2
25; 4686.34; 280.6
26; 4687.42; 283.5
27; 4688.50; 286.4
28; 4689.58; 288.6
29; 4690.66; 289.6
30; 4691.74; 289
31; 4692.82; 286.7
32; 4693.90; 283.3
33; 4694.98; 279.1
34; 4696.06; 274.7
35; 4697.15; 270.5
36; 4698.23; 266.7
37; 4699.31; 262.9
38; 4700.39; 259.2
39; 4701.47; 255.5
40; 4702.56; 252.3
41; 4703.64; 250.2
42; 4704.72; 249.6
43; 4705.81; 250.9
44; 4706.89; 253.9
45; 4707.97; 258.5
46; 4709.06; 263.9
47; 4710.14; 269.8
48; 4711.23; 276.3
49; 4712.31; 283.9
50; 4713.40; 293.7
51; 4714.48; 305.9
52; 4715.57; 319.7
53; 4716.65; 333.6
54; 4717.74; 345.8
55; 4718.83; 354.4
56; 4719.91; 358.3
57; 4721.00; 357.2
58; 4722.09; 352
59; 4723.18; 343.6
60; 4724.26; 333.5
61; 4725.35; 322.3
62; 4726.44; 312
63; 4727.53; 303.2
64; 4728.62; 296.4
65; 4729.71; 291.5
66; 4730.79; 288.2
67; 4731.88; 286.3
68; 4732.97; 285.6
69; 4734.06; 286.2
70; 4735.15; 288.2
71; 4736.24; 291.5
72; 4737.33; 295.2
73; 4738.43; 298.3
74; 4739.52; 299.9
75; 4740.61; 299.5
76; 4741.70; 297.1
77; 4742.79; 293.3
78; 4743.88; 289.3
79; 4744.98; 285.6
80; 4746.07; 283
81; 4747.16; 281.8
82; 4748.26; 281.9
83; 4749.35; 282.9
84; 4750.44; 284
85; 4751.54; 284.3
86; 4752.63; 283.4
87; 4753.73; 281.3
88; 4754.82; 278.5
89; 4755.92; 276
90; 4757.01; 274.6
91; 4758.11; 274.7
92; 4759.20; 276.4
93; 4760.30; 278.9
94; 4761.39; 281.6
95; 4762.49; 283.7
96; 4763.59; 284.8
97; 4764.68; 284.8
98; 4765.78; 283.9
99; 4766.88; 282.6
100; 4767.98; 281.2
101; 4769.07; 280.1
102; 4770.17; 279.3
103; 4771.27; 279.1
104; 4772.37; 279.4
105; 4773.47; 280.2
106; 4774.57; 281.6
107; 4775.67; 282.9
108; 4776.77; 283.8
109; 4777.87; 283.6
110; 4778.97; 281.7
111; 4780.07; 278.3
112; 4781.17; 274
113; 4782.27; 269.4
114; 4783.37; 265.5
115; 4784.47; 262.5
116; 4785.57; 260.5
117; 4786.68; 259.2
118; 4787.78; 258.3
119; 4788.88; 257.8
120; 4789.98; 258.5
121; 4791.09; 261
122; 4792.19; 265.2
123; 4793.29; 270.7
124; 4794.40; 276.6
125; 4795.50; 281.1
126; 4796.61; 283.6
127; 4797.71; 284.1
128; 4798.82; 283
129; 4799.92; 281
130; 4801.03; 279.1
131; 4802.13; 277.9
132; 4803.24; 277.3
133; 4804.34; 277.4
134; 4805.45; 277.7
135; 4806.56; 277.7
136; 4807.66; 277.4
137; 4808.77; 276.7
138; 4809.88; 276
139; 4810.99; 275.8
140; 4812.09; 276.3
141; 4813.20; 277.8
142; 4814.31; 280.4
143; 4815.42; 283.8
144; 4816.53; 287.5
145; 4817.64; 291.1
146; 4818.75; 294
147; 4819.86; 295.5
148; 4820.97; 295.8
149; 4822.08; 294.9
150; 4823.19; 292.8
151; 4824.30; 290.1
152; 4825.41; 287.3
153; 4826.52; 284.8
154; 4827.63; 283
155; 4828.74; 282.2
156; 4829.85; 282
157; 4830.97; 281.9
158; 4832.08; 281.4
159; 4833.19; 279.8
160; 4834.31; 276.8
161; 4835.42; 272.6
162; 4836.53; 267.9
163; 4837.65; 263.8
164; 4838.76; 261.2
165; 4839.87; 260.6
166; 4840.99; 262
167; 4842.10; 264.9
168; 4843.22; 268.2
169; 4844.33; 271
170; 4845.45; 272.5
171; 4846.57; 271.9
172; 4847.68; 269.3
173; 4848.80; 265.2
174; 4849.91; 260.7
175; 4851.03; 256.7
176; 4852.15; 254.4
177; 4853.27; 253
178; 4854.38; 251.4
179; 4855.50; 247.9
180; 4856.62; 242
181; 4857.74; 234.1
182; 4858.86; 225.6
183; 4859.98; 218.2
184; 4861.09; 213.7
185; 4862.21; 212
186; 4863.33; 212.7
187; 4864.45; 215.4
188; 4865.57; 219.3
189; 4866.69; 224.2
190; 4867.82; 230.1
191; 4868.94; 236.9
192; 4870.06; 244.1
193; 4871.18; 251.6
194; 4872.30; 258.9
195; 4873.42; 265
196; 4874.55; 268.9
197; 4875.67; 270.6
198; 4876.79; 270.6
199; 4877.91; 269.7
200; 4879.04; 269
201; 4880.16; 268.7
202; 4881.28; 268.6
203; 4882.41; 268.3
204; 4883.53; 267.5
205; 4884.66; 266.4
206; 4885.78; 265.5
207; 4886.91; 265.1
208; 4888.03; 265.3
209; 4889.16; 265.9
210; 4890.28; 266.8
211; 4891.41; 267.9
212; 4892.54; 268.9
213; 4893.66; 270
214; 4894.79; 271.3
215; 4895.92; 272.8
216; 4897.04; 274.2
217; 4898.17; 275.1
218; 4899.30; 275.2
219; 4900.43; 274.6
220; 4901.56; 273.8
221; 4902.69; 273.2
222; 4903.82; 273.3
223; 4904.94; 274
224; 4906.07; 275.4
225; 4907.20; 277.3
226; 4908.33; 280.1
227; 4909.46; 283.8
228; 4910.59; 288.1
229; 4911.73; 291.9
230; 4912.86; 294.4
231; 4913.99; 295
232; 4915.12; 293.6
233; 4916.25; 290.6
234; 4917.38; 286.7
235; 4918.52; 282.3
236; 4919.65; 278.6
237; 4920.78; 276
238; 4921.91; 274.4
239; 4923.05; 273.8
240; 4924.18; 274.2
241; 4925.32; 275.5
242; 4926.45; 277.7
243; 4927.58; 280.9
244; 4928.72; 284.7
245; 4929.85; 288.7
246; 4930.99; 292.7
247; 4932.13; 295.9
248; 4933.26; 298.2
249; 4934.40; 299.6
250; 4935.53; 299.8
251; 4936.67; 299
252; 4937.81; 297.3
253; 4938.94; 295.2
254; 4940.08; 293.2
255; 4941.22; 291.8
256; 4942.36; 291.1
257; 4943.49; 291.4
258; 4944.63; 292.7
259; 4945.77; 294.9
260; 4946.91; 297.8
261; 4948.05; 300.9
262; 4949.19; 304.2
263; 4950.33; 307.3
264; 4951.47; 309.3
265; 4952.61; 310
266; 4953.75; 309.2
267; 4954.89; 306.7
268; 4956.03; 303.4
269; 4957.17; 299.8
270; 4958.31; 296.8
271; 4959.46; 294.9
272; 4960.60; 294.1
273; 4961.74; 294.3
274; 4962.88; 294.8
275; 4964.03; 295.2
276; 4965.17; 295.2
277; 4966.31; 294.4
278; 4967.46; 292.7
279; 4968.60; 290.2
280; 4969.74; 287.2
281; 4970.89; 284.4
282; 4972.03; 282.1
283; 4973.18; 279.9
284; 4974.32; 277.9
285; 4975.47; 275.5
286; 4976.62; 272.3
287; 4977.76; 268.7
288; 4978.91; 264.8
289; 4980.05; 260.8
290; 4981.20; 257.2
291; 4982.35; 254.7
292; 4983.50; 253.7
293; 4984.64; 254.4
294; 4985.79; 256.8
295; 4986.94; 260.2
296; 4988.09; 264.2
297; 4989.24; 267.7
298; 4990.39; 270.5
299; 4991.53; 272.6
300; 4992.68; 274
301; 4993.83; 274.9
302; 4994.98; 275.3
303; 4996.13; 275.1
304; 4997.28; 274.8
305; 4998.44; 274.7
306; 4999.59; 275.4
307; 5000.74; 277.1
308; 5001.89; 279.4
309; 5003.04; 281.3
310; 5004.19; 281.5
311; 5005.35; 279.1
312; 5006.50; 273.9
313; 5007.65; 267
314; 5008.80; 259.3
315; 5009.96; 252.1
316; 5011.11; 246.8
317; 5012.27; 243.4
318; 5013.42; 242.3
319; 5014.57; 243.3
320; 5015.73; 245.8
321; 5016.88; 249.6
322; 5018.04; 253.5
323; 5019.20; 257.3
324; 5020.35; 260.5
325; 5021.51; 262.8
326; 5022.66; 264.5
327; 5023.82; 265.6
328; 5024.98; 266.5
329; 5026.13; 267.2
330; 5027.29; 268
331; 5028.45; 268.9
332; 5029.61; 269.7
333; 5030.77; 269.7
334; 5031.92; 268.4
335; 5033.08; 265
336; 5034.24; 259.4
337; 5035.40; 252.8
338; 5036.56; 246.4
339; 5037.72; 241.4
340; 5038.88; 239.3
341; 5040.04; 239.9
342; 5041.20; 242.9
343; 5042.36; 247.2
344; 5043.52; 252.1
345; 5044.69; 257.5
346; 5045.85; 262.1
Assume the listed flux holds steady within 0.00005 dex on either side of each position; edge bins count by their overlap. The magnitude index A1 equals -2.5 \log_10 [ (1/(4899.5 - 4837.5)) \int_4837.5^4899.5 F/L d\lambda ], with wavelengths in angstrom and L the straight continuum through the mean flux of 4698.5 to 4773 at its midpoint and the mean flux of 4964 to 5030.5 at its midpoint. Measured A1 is 0.093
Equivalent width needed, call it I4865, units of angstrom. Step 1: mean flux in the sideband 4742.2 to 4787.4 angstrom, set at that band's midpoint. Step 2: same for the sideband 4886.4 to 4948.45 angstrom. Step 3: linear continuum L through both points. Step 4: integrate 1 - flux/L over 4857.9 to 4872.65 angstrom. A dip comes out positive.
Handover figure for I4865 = 2.8 angstrom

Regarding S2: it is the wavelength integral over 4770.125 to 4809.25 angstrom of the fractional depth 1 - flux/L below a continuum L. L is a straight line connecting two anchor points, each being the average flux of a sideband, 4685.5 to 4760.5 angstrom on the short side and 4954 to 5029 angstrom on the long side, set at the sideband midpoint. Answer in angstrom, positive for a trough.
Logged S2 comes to 1.51 angstrom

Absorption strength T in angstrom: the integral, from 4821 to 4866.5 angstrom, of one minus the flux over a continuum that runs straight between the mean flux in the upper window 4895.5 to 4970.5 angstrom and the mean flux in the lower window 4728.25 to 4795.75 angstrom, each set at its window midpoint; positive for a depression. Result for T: 3.9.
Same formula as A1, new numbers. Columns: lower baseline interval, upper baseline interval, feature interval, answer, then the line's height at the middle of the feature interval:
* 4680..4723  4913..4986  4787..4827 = 0.03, 287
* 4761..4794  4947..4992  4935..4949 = -0.05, 282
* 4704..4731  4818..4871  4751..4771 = 0.03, 289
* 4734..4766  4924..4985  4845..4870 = 0.19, 287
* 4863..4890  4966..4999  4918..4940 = -0.09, 263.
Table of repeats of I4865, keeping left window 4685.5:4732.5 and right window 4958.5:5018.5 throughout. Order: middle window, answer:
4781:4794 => 1.0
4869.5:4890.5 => 1.1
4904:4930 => -0.5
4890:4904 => 0.3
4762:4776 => 0.3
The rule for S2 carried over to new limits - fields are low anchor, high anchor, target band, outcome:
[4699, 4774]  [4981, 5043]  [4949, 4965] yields -2.0 angstrom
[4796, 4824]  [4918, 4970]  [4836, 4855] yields 1.5 angstrom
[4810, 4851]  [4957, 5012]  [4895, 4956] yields -2.7 angstrom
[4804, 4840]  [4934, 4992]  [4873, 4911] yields 1.6 angstrom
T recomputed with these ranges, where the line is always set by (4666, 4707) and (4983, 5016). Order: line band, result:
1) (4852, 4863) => 1.5 angstrom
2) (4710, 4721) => -1.7 angstrom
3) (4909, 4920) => -0.8 angstrom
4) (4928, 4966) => -4.3 angstrom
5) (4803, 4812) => -0.1 angstrom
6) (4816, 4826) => -0.7 angstrom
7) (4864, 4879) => 1.2 angstrom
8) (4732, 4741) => -0.6 angstrom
